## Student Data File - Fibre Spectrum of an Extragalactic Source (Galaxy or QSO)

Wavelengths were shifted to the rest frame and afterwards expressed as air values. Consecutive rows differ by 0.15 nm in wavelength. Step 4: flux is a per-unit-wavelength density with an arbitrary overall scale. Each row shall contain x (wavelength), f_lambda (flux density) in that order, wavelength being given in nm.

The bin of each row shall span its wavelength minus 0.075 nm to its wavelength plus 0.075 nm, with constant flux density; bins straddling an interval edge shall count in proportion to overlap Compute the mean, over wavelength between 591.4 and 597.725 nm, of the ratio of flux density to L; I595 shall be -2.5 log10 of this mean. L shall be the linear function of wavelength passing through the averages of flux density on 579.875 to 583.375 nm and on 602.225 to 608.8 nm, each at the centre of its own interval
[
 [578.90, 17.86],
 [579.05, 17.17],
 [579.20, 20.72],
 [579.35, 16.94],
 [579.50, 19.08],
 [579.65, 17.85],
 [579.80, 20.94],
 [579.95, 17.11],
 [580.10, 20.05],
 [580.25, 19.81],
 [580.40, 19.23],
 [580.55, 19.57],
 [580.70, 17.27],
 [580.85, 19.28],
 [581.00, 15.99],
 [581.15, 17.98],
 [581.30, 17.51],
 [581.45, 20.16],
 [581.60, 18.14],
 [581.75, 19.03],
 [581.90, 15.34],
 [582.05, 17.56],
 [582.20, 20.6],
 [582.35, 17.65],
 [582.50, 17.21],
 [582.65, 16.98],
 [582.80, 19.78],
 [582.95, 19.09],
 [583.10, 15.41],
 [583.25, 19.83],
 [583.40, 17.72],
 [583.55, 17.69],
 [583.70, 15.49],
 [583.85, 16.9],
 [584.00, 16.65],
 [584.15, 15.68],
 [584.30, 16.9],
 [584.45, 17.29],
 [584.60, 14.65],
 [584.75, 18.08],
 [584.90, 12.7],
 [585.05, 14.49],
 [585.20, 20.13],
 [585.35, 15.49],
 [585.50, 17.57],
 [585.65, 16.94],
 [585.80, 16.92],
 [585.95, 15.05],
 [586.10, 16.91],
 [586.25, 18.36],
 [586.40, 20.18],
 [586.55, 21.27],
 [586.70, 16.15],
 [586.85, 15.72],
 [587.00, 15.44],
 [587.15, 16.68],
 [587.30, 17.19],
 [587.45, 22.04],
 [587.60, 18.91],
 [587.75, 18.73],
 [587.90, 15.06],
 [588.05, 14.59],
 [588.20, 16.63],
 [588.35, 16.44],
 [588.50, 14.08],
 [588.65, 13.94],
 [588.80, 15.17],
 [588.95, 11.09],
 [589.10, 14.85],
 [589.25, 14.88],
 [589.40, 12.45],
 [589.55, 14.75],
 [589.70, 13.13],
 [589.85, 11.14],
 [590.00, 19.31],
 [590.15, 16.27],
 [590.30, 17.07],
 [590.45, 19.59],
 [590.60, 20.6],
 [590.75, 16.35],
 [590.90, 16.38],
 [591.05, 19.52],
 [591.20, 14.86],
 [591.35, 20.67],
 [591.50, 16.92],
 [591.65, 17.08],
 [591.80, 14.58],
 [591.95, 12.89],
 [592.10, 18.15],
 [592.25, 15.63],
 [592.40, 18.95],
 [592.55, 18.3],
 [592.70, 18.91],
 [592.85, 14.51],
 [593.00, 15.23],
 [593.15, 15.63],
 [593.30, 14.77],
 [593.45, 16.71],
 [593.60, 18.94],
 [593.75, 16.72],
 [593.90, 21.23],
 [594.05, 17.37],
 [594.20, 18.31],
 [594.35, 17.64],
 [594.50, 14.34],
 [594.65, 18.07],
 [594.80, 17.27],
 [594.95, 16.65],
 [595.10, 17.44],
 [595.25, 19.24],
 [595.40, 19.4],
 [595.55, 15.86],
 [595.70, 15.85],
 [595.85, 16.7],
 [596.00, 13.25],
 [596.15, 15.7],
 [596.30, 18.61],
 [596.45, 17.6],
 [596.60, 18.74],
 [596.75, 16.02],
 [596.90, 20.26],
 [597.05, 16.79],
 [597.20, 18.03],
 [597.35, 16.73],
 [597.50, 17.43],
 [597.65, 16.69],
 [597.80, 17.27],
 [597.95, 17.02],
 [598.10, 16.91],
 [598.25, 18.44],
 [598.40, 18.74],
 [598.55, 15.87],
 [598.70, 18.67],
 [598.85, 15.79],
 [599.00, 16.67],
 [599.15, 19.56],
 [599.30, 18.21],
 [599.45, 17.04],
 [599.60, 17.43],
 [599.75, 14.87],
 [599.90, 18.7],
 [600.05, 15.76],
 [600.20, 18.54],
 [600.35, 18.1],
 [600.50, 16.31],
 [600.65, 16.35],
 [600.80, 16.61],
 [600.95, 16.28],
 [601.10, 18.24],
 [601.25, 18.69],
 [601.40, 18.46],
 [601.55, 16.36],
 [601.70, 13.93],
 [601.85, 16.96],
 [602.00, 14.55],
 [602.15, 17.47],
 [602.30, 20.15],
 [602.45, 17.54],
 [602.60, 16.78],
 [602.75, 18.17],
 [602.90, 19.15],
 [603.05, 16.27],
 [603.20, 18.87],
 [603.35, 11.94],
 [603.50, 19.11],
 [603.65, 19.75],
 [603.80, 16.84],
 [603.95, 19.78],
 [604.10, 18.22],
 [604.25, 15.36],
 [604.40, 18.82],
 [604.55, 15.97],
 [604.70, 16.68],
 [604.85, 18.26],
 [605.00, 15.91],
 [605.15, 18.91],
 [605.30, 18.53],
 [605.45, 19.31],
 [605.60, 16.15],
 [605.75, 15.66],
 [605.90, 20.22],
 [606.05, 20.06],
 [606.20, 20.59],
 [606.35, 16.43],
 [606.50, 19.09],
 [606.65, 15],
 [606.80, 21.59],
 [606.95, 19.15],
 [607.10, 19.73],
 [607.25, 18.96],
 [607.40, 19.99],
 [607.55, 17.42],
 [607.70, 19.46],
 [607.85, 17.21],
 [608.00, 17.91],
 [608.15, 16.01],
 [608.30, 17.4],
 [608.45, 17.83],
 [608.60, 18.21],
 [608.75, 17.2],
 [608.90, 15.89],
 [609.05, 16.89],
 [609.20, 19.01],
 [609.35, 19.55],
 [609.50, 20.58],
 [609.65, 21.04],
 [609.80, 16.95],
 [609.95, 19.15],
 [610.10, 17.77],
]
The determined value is 0.067 mag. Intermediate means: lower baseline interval 18.3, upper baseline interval 18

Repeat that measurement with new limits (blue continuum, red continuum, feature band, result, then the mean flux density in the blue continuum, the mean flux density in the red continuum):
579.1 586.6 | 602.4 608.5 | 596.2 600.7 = 0.03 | 17.8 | 18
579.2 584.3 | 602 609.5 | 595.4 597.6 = 0.06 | 18.1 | 18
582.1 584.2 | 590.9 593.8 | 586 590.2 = 0.07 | 17.6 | 16.8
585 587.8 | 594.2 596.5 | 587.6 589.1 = 0.15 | 17.6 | 16.9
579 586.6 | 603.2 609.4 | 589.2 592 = 0.10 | 17.8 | 18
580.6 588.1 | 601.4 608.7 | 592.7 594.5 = 0.04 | 17.4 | 17.8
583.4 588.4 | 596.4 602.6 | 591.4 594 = 0.02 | 17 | 17.3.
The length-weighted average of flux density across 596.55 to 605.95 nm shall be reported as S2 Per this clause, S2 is 17.4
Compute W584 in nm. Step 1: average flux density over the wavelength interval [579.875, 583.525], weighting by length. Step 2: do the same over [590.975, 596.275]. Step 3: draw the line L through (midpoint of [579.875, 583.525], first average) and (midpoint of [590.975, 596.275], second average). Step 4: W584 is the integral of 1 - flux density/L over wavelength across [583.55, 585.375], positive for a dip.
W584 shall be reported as 0.170 nm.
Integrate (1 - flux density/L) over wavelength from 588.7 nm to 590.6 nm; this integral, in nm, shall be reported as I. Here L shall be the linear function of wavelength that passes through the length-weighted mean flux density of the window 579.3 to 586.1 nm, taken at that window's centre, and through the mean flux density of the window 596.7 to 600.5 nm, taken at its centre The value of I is 0.25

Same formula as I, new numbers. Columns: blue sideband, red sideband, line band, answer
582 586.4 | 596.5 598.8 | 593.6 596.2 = 0.04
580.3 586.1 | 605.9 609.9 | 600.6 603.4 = 0.18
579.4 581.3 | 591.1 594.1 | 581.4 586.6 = 0.21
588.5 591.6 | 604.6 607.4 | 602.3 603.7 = 0.02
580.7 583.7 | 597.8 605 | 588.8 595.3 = 0.38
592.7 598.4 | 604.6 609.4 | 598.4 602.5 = 0.09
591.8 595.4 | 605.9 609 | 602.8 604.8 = 0.06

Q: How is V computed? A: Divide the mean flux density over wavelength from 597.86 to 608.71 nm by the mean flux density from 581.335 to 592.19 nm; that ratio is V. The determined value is 1.05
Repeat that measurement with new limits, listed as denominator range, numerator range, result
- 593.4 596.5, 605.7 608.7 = 1.07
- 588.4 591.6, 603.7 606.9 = 1.13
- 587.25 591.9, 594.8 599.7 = 1.07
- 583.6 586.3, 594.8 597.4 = 1.05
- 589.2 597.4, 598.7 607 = 1.04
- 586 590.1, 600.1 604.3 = 1.07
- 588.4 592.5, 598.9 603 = 1.08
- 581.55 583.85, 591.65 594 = 0.94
